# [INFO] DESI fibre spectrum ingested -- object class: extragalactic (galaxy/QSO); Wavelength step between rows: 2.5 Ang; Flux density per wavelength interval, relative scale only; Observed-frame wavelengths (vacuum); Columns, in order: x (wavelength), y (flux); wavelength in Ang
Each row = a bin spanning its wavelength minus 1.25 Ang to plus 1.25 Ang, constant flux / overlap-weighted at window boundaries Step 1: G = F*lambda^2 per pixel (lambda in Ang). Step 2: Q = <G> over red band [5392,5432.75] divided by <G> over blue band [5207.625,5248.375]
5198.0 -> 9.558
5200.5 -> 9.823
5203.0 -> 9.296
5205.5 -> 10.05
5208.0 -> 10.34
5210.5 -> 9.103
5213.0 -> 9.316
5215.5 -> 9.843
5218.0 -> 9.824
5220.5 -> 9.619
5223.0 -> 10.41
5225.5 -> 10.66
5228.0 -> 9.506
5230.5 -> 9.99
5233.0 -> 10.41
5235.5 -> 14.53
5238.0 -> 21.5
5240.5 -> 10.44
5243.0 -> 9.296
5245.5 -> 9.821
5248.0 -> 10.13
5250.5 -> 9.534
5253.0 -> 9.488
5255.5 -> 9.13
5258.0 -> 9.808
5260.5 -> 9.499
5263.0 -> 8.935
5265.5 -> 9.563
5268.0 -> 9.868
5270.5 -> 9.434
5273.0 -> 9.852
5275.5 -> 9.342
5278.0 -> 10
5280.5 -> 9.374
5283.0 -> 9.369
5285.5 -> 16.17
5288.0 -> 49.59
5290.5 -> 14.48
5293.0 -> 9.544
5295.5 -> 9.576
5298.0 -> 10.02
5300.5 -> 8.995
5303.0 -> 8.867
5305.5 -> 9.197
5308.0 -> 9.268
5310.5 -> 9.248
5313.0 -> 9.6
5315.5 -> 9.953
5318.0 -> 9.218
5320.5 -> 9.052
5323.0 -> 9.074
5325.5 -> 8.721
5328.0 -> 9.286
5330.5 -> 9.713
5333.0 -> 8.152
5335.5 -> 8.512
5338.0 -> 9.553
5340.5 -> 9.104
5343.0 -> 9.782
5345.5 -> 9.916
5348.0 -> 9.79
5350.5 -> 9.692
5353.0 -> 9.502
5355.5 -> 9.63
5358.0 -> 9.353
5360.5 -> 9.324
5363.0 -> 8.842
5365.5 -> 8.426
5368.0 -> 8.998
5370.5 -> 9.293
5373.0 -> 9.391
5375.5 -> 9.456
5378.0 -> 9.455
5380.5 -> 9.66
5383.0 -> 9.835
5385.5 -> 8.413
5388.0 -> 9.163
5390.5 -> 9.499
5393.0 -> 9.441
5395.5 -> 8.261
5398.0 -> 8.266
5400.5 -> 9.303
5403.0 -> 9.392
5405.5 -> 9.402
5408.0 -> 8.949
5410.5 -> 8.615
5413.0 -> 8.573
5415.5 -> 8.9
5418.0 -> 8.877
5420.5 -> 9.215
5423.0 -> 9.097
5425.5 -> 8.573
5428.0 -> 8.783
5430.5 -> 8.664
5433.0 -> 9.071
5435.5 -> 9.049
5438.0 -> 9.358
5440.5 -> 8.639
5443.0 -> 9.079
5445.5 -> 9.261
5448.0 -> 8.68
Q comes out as 0.87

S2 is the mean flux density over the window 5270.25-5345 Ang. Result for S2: 11.1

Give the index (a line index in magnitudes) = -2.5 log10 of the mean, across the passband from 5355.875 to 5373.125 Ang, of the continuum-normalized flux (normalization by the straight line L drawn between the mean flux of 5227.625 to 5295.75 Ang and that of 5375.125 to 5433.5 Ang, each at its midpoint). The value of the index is 0.09 mag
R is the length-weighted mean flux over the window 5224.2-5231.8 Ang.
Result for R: 10.1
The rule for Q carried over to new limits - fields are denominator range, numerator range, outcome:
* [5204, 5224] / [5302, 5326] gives 0.98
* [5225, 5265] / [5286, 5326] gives 1.17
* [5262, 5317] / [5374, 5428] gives 0.80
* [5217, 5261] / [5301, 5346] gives 0.88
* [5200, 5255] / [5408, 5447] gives 0.91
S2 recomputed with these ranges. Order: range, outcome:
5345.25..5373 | 9.32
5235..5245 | 13.6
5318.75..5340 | 9.02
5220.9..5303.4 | 11.7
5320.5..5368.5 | 9.23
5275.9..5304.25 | 14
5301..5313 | 9.18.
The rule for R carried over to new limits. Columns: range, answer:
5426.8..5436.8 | 8.89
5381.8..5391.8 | 9.23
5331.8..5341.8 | 8.84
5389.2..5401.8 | 8.96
